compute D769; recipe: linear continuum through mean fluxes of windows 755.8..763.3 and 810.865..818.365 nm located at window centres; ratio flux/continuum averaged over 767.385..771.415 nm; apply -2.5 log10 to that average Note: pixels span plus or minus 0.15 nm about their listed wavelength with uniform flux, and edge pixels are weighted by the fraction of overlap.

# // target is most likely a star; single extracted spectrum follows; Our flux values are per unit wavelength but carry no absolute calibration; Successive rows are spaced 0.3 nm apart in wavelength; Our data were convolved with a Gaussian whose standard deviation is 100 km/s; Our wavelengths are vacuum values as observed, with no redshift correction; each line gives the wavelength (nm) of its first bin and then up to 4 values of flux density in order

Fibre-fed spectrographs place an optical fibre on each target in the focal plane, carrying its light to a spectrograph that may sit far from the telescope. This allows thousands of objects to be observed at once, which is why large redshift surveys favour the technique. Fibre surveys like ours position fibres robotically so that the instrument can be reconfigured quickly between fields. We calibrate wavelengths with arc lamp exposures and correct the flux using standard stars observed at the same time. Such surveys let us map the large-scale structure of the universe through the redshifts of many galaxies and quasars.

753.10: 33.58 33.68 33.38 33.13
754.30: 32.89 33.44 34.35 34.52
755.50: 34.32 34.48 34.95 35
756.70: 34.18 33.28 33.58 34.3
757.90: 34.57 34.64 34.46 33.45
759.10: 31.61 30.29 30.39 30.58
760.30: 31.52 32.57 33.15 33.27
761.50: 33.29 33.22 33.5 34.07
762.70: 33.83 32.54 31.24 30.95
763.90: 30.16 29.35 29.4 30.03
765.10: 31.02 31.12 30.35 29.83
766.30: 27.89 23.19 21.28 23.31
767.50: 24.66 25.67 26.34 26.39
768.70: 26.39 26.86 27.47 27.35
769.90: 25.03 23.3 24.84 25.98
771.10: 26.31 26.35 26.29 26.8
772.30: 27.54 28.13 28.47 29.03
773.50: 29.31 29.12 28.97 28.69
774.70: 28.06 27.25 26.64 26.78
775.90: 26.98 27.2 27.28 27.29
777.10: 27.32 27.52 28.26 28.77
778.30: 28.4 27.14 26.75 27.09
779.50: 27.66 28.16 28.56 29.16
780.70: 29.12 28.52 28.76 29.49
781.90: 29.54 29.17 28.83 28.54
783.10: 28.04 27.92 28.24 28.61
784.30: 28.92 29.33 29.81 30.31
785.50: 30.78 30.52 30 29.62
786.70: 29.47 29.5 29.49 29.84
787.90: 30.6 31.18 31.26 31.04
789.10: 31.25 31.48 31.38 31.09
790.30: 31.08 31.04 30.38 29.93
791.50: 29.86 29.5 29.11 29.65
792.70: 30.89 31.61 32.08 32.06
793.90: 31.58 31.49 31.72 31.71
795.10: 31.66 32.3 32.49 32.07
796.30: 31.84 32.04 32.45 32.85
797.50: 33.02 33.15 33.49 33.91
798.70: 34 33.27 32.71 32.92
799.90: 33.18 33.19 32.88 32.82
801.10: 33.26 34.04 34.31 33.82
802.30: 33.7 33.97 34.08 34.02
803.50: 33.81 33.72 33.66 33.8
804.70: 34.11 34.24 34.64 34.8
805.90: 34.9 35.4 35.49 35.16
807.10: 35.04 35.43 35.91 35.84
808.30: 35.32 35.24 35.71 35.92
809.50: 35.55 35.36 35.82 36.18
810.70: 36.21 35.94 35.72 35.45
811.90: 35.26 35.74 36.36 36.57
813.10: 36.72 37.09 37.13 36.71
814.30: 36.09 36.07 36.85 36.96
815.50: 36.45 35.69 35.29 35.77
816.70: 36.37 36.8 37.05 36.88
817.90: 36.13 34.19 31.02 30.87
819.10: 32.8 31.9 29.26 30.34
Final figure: 0.29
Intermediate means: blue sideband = 33.2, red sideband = 36.2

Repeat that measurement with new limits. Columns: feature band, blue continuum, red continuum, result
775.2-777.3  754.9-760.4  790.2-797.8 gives 0.193 mag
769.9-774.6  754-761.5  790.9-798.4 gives 0.198 mag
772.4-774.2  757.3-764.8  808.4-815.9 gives 0.156 mag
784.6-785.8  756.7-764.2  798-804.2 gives 0.103 mag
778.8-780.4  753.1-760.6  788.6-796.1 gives 0.150 mag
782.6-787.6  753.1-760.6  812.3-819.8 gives 0.171 mag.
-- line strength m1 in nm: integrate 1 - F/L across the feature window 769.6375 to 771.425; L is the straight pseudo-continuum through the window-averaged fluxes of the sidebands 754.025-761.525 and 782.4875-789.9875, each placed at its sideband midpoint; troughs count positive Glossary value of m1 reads 0.36 nm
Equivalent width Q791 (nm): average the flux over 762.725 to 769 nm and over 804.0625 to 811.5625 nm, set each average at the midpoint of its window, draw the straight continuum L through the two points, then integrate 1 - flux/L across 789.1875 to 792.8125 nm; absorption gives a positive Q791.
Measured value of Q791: 0.22 nm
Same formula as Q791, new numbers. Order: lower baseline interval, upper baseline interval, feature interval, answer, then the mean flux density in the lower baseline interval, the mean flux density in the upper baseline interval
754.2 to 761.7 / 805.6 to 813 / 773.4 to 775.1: 0.273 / 33.3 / 35.6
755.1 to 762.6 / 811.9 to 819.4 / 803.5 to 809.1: 0.059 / 33.3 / 35.6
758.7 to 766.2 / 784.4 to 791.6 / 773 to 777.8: 0.486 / 31.6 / 30.4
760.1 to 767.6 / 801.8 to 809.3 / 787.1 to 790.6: 0.217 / 30.2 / 34.7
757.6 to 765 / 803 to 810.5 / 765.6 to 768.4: 0.582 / 32.2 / 35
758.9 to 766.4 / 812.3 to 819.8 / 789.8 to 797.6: 0.549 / 31.4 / 35.4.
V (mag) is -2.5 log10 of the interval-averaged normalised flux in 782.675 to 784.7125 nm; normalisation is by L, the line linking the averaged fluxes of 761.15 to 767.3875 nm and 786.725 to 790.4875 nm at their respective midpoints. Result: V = 0.08 mag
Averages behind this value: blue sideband 30.1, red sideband 30.7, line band 28.5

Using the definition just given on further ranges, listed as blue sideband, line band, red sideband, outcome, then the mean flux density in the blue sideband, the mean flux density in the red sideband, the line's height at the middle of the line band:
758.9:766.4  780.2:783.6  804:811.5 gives 0.15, 31.4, 35.3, 33.1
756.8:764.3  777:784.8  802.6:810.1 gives 0.18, 32.6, 34.9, 33.6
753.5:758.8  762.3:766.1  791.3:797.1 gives 0.08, 34.1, 31.4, 33.5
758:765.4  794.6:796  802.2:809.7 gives 0.07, 32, 34.8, 34.1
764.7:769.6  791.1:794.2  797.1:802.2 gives 0.05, 27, 33.4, 32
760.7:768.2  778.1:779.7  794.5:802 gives 0.13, 29.7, 32.9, 31.1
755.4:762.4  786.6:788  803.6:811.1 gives 0.16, 33.3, 35.2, 34.4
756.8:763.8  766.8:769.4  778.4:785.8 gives 0.23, 32.8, 28.7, 31.3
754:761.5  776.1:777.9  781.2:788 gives 0.11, 33.3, 29.4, 30.5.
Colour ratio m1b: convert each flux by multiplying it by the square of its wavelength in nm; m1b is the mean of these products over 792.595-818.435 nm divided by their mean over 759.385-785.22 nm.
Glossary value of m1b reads 1.32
